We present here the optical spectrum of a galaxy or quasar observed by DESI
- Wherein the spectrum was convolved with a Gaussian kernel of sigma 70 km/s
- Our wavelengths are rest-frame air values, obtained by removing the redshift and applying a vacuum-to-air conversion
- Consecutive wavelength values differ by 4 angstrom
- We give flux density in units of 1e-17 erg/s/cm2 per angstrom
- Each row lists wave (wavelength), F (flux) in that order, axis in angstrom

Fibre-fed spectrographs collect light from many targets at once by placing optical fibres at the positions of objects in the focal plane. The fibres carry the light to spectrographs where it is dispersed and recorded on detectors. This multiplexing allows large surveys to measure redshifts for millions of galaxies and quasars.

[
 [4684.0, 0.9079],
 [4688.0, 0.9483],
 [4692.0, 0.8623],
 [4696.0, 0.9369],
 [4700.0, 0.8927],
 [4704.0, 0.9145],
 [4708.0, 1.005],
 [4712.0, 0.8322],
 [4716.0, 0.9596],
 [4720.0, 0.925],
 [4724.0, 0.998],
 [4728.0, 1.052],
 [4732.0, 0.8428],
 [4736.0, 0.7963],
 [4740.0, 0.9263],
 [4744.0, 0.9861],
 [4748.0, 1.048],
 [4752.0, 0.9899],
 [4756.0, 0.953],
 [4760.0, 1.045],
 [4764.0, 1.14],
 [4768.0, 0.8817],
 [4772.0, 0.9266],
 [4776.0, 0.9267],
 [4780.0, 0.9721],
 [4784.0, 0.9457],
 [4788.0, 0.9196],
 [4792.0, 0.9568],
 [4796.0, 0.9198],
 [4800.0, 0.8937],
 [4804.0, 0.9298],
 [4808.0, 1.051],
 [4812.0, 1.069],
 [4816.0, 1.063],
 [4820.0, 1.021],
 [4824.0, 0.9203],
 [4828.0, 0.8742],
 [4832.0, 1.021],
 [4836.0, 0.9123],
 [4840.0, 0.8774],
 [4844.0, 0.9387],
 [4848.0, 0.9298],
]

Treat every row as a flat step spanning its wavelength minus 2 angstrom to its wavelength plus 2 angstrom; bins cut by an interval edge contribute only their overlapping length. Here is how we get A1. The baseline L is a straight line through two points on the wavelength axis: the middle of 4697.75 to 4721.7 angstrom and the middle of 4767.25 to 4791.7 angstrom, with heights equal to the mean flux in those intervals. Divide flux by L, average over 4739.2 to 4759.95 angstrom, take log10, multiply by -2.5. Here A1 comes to -0.07 mag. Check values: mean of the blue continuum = 0.922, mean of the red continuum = 0.933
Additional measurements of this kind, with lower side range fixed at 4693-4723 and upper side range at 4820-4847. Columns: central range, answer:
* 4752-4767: -0.11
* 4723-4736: -0.01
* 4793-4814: -0.05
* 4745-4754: -0.10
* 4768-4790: -0.01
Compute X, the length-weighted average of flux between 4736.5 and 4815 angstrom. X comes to 0.97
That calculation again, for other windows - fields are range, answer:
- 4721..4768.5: 0.973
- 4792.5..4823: 0.988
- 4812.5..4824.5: 1.02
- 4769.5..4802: 0.932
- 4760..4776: 0.984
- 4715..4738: 0.928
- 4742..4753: 1.01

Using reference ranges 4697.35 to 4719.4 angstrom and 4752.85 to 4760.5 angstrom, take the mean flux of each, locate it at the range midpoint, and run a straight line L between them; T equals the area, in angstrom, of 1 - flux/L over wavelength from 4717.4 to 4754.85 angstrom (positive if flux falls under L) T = 0.3 angstrom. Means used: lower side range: 0.922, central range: 0.952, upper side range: 0.989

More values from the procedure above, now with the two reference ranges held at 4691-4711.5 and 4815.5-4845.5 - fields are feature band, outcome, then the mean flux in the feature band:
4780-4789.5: -0.04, 0.942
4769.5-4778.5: 0.08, 0.927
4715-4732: -0.82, 0.968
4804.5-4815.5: -1.15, 1.04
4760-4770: -0.91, 1.02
